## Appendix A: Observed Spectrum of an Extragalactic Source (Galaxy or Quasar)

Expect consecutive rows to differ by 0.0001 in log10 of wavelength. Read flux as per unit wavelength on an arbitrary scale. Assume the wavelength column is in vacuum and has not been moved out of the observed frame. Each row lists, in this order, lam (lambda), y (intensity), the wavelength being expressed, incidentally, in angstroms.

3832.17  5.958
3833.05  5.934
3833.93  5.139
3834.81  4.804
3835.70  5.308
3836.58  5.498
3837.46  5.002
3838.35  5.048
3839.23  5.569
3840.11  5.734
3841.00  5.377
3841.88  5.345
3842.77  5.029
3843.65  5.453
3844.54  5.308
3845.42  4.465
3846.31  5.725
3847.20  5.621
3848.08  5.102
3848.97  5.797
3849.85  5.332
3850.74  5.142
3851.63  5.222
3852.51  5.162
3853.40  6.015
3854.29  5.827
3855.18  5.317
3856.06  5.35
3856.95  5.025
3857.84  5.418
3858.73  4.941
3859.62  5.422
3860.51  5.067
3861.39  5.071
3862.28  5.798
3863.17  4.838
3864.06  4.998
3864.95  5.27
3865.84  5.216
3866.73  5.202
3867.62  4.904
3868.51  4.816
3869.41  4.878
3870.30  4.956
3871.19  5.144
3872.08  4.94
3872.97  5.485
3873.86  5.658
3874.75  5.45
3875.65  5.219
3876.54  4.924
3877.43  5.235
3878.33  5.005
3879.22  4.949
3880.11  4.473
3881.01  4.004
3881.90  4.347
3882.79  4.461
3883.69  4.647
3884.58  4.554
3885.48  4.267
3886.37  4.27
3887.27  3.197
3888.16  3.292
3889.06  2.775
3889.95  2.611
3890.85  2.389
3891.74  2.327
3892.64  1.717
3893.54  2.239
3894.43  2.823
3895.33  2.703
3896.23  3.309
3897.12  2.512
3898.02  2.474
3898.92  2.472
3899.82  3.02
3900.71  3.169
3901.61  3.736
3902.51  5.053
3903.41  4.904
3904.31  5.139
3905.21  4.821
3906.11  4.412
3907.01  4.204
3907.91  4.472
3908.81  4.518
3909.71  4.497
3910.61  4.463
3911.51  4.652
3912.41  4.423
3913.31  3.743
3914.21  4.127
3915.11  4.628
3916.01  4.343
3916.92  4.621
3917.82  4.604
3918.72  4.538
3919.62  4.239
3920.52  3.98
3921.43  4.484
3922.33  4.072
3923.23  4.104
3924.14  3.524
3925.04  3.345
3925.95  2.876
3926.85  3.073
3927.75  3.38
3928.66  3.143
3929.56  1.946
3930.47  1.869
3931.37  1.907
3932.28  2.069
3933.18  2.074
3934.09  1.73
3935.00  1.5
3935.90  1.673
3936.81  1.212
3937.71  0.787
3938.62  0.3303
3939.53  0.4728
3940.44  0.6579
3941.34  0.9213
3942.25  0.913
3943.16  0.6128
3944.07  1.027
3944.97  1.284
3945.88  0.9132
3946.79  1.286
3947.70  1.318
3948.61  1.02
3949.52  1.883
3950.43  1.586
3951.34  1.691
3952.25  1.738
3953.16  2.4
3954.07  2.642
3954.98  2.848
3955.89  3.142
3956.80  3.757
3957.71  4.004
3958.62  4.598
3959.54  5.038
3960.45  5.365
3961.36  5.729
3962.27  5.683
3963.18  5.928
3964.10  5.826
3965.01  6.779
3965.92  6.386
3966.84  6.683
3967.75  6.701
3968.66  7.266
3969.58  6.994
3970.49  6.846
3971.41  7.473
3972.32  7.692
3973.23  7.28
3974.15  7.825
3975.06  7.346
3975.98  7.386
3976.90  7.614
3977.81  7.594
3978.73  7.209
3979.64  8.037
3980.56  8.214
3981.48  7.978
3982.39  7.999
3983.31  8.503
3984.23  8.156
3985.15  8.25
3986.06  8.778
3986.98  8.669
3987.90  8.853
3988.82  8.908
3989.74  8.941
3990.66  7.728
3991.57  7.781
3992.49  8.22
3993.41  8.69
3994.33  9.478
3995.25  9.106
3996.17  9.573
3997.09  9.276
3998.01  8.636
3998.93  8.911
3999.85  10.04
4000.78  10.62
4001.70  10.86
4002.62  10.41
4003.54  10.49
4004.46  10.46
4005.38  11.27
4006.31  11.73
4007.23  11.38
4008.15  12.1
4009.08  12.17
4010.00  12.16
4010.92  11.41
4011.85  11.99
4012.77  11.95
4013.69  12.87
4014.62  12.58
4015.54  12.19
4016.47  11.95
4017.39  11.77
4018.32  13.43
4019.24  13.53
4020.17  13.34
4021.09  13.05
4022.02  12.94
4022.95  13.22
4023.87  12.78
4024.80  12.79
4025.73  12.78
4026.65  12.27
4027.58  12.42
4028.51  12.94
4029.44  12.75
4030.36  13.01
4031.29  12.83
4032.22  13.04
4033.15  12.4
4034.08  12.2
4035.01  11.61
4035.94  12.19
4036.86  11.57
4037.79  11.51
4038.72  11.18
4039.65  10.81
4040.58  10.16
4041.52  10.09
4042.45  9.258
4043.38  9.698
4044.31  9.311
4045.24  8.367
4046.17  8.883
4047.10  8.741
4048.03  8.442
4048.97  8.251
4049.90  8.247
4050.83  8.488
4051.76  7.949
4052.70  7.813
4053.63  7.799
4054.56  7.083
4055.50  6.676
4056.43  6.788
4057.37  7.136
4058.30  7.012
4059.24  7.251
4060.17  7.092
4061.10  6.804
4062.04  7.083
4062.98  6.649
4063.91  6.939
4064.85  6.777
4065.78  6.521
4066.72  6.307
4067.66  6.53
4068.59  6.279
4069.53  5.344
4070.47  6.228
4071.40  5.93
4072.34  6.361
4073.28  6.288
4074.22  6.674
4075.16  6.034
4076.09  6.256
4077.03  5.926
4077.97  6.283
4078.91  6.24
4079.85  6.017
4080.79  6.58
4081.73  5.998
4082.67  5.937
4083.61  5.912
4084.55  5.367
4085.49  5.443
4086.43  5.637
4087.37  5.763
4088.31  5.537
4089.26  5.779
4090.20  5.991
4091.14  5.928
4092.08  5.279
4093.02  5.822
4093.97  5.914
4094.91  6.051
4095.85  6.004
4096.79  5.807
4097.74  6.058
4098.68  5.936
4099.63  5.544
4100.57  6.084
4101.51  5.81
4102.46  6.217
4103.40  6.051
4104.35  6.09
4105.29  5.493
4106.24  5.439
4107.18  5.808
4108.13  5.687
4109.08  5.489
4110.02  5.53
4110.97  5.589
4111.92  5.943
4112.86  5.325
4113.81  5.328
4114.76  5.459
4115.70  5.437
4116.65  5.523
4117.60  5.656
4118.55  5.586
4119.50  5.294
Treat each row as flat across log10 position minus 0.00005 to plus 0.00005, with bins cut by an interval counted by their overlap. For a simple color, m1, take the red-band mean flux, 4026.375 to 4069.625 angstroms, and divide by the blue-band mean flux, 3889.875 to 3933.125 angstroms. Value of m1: 2.6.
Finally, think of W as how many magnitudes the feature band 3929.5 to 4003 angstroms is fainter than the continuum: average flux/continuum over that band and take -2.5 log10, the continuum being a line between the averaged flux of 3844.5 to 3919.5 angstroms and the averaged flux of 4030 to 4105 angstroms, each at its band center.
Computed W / 0.11 mag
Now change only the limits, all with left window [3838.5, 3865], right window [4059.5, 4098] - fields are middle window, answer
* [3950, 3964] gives 0.44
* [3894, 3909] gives 0.42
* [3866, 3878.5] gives 0.05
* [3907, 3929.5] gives 0.35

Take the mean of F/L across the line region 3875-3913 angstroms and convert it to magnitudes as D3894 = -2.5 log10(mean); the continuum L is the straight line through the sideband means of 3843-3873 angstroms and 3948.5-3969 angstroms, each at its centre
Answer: 0.26 mag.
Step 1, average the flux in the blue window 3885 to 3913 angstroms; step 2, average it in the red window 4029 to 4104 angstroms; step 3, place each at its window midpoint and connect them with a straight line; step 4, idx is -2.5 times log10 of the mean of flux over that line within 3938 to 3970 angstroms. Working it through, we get 0.46 mag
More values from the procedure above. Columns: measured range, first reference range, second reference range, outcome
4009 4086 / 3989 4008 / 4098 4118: -0.15 mag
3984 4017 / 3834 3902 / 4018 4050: -0.01 mag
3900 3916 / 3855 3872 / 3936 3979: 0.06 mag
